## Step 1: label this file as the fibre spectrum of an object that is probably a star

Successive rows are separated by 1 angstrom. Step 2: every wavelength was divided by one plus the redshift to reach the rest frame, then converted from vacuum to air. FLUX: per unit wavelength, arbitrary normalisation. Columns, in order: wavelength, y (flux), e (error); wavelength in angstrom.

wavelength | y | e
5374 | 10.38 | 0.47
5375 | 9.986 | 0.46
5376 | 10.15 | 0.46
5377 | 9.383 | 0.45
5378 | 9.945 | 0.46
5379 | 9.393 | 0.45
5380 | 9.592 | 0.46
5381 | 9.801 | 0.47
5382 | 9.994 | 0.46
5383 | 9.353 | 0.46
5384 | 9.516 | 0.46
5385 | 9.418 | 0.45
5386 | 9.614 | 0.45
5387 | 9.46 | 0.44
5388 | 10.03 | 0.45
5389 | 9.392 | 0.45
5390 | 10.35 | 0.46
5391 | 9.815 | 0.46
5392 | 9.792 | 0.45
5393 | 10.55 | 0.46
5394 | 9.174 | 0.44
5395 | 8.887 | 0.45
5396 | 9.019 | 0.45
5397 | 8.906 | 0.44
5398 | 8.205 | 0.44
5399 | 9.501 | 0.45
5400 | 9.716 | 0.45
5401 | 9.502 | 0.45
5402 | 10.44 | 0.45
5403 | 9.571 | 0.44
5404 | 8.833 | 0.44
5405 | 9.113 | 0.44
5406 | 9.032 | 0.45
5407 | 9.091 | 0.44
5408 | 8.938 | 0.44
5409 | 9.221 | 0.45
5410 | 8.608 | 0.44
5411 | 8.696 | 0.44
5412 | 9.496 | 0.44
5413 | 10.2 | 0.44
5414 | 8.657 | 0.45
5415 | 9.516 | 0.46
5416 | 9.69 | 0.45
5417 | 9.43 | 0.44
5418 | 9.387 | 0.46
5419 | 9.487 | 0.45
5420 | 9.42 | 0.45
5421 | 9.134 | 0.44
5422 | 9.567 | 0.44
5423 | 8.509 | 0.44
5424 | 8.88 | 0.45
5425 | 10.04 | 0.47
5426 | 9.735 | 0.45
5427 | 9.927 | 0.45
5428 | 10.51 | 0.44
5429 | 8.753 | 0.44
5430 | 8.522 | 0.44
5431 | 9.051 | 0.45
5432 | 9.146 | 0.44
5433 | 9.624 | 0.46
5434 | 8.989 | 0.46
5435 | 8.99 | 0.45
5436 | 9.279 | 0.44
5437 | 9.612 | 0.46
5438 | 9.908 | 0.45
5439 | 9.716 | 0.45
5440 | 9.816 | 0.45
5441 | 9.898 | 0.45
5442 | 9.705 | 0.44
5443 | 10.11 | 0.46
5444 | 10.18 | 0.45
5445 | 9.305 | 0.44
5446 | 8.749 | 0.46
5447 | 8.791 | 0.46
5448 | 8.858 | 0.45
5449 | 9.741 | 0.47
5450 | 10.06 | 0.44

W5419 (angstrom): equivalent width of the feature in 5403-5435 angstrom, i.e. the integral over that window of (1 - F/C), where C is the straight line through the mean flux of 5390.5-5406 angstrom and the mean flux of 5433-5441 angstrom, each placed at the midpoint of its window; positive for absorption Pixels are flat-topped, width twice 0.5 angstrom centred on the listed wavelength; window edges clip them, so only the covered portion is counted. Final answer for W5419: 0.64 angstrom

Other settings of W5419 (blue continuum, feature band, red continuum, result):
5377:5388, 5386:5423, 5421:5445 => 0.7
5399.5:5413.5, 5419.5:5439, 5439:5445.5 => 0.6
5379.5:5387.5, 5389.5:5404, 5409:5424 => -0.1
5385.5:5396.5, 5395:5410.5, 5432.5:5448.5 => 0.7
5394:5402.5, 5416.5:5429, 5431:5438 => -0.2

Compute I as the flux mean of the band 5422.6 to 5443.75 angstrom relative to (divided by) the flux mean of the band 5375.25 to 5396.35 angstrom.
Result 1.0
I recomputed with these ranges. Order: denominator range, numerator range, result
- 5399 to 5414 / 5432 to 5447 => 1.02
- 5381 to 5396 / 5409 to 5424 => 0.96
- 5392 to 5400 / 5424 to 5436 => 1.01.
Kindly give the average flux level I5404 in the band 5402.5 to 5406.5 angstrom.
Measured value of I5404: 9.14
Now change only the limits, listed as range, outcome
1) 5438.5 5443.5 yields 9.85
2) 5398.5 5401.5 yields 9.57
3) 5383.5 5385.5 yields 9.47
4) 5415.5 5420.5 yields 9.48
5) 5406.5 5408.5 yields 9.01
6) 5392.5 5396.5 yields 9.41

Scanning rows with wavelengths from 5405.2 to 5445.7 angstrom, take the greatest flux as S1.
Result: 10.51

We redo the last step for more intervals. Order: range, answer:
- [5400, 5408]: 10.44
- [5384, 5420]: 10.55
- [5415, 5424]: 9.69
